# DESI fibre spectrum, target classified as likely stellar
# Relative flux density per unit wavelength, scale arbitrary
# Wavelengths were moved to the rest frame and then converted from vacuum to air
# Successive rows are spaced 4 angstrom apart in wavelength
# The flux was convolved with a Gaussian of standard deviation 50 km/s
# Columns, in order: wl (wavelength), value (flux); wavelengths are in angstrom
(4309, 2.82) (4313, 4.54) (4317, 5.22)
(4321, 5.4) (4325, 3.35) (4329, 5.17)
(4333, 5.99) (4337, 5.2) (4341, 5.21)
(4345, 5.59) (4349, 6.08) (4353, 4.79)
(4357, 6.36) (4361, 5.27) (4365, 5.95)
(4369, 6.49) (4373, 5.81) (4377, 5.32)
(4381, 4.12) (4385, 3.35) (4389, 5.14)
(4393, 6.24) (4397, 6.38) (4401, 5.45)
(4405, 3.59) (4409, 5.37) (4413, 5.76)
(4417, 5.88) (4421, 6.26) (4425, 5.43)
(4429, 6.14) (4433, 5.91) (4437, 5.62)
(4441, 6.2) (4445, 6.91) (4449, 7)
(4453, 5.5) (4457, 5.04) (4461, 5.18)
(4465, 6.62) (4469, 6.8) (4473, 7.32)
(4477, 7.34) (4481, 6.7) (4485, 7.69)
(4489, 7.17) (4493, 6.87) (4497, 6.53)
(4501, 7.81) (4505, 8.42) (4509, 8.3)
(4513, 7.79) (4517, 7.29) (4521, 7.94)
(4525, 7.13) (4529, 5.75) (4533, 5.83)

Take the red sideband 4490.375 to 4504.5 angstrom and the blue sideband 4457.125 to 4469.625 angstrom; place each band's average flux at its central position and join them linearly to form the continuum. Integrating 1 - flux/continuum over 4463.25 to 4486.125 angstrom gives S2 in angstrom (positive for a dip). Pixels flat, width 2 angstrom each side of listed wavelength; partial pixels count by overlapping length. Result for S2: -2.4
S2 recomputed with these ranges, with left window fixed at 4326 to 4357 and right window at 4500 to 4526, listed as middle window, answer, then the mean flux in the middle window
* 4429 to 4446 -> 1.67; 6.11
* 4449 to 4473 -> 3.58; 6.05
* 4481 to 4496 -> 0.74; 7.12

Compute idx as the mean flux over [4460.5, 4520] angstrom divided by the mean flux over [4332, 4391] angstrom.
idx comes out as 1.35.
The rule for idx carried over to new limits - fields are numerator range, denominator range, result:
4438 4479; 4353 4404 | 1.17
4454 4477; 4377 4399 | 1.23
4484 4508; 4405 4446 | 1.28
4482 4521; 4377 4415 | 1.49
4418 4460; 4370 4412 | 1.17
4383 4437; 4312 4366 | 1.03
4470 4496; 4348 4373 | 1.23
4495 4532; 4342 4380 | 1.30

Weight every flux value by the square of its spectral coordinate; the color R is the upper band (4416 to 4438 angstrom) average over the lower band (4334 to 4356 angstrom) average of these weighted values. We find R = 1.1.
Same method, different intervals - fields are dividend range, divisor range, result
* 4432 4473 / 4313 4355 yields 1.25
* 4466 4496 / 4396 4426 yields 1.33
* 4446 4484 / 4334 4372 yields 1.19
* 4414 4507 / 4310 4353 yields 1.36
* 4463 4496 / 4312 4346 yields 1.49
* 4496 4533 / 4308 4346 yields 1.64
